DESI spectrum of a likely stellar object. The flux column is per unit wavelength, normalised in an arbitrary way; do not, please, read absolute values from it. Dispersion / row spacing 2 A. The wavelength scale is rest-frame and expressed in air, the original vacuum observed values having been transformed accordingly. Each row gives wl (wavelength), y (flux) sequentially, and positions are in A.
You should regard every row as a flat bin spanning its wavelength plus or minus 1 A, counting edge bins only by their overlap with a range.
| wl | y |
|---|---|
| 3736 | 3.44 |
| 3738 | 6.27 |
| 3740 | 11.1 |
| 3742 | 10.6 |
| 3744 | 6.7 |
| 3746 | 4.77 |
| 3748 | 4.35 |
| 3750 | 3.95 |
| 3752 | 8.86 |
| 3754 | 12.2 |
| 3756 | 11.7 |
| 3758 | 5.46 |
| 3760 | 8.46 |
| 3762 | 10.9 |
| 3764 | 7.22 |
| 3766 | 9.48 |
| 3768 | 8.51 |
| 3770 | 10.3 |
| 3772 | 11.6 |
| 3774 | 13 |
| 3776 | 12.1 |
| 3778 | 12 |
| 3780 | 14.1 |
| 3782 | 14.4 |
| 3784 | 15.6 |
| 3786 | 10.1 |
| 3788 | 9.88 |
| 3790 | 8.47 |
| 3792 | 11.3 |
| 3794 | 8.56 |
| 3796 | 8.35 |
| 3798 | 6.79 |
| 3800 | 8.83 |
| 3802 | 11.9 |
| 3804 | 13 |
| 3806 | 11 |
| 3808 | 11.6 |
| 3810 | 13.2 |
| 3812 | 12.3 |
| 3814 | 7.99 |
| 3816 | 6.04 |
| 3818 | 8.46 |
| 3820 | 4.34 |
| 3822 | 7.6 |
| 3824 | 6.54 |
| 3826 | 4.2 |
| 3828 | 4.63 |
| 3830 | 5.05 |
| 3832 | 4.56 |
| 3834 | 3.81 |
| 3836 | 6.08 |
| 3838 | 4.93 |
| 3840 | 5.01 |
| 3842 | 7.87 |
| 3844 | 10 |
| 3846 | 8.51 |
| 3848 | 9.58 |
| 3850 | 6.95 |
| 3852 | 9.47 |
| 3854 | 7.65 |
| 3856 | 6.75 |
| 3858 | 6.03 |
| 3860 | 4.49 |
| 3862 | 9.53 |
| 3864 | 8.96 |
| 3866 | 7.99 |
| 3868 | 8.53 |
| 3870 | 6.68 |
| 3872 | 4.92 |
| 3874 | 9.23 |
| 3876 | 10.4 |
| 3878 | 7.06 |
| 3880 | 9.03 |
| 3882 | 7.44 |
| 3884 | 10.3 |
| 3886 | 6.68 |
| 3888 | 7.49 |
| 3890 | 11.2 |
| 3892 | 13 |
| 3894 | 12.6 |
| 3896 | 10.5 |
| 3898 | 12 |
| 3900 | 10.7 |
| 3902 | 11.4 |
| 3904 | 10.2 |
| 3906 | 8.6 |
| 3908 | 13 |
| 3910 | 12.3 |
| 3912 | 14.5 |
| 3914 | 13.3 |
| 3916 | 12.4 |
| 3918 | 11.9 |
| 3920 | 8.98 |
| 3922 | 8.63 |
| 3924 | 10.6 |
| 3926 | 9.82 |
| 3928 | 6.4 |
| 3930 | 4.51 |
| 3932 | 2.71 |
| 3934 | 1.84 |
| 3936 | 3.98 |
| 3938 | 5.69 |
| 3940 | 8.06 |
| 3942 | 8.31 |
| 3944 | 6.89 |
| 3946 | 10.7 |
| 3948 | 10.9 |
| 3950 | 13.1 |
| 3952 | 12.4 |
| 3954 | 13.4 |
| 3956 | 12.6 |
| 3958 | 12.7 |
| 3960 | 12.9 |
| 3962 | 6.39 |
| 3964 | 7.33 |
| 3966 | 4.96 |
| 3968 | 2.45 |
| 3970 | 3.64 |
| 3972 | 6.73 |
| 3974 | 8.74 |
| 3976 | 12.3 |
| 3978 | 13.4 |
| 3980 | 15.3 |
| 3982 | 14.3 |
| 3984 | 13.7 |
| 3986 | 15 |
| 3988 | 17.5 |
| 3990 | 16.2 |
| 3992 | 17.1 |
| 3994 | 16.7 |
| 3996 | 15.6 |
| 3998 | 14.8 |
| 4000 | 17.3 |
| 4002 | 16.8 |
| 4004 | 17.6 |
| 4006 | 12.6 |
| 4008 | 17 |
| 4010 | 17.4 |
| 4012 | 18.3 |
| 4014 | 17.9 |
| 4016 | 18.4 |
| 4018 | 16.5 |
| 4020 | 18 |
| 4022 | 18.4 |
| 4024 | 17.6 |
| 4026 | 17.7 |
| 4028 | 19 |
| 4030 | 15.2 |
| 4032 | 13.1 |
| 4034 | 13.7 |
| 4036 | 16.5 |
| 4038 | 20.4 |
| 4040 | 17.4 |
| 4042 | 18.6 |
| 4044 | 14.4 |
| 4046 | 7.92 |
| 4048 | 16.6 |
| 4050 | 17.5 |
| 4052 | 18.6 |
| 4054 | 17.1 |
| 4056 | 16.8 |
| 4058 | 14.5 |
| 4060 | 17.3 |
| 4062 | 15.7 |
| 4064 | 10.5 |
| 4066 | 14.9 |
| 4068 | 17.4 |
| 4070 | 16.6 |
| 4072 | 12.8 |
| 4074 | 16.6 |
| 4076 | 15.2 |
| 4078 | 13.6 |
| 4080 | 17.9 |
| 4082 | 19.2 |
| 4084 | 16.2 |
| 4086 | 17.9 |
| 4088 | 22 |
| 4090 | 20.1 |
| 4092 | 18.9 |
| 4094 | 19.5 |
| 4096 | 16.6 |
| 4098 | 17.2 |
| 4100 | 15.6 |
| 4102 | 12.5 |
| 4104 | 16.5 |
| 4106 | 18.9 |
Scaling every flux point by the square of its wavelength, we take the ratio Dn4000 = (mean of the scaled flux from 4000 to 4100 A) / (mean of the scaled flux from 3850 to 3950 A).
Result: 2.02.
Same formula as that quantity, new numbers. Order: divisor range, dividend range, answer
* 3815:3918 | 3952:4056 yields 1.85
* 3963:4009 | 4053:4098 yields 1.35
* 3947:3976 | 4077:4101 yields 2.06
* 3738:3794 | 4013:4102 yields 1.97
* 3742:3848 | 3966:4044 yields 1.92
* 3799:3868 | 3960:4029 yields 1.98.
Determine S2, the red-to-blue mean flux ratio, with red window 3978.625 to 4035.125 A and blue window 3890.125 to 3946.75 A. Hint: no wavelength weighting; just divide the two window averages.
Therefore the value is 1.7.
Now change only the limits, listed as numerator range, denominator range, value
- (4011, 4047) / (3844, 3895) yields 1.97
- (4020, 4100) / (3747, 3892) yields 1.92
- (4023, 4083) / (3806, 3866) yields 2.17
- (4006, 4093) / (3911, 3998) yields 1.60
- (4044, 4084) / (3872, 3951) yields 1.67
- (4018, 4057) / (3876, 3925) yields 1.57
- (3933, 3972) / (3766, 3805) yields 0.76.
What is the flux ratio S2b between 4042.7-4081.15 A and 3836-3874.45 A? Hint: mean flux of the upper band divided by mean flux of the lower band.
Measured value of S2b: 2.06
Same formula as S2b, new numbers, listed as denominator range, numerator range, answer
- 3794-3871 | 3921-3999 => 1.31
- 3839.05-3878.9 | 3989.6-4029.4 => 2.19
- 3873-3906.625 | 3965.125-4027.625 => 1.47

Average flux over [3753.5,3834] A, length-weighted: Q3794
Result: 9.46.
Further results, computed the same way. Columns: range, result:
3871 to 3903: 9.62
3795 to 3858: 7.81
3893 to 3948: 9.31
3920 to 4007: 10.7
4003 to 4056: 16.7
